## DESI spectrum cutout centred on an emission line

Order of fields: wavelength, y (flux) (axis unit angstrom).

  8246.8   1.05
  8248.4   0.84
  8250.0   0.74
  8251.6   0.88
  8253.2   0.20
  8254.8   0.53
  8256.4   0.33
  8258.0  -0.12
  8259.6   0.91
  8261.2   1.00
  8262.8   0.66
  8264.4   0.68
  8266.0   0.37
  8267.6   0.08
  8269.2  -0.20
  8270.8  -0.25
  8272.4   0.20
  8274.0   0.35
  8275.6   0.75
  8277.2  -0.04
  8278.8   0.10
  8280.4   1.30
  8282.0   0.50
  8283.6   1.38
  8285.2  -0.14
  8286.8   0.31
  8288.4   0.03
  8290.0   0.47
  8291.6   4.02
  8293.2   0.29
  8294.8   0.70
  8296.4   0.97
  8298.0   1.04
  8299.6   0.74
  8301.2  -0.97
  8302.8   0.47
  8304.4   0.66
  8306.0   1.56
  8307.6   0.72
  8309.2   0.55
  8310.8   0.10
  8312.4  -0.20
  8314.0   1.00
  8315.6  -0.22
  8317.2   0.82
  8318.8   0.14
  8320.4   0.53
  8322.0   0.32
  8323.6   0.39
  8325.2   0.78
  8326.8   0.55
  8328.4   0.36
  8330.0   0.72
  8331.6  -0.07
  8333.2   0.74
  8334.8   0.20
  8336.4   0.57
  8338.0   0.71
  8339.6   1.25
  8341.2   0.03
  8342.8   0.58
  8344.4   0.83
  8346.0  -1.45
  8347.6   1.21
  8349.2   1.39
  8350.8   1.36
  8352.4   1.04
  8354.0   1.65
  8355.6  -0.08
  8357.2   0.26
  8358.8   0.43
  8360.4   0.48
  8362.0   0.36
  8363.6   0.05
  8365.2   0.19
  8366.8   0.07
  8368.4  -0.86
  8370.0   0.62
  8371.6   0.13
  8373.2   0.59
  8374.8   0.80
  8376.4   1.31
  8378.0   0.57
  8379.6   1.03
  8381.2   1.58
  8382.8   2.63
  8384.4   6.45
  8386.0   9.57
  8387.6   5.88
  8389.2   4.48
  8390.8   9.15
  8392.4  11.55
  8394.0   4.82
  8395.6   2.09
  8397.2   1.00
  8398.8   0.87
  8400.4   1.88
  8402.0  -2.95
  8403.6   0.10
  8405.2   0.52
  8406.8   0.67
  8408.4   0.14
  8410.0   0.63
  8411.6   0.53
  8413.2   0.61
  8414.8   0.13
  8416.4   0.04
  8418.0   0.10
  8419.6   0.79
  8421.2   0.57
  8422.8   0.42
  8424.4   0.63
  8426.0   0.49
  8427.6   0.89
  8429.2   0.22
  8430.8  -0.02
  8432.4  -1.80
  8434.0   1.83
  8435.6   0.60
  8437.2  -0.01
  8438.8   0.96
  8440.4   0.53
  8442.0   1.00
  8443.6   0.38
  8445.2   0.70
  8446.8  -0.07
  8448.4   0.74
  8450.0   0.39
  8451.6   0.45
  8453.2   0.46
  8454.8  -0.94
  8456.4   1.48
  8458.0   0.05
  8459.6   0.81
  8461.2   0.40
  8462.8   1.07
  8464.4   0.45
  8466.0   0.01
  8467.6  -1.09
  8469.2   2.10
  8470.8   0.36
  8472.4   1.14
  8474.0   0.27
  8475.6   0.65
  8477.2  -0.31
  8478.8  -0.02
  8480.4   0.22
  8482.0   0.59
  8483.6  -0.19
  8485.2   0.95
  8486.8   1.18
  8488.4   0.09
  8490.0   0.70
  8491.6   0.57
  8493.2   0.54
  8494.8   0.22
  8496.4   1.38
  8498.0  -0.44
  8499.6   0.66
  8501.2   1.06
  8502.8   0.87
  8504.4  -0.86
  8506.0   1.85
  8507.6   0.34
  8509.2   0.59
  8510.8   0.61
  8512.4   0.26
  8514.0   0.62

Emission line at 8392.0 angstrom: [O II]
